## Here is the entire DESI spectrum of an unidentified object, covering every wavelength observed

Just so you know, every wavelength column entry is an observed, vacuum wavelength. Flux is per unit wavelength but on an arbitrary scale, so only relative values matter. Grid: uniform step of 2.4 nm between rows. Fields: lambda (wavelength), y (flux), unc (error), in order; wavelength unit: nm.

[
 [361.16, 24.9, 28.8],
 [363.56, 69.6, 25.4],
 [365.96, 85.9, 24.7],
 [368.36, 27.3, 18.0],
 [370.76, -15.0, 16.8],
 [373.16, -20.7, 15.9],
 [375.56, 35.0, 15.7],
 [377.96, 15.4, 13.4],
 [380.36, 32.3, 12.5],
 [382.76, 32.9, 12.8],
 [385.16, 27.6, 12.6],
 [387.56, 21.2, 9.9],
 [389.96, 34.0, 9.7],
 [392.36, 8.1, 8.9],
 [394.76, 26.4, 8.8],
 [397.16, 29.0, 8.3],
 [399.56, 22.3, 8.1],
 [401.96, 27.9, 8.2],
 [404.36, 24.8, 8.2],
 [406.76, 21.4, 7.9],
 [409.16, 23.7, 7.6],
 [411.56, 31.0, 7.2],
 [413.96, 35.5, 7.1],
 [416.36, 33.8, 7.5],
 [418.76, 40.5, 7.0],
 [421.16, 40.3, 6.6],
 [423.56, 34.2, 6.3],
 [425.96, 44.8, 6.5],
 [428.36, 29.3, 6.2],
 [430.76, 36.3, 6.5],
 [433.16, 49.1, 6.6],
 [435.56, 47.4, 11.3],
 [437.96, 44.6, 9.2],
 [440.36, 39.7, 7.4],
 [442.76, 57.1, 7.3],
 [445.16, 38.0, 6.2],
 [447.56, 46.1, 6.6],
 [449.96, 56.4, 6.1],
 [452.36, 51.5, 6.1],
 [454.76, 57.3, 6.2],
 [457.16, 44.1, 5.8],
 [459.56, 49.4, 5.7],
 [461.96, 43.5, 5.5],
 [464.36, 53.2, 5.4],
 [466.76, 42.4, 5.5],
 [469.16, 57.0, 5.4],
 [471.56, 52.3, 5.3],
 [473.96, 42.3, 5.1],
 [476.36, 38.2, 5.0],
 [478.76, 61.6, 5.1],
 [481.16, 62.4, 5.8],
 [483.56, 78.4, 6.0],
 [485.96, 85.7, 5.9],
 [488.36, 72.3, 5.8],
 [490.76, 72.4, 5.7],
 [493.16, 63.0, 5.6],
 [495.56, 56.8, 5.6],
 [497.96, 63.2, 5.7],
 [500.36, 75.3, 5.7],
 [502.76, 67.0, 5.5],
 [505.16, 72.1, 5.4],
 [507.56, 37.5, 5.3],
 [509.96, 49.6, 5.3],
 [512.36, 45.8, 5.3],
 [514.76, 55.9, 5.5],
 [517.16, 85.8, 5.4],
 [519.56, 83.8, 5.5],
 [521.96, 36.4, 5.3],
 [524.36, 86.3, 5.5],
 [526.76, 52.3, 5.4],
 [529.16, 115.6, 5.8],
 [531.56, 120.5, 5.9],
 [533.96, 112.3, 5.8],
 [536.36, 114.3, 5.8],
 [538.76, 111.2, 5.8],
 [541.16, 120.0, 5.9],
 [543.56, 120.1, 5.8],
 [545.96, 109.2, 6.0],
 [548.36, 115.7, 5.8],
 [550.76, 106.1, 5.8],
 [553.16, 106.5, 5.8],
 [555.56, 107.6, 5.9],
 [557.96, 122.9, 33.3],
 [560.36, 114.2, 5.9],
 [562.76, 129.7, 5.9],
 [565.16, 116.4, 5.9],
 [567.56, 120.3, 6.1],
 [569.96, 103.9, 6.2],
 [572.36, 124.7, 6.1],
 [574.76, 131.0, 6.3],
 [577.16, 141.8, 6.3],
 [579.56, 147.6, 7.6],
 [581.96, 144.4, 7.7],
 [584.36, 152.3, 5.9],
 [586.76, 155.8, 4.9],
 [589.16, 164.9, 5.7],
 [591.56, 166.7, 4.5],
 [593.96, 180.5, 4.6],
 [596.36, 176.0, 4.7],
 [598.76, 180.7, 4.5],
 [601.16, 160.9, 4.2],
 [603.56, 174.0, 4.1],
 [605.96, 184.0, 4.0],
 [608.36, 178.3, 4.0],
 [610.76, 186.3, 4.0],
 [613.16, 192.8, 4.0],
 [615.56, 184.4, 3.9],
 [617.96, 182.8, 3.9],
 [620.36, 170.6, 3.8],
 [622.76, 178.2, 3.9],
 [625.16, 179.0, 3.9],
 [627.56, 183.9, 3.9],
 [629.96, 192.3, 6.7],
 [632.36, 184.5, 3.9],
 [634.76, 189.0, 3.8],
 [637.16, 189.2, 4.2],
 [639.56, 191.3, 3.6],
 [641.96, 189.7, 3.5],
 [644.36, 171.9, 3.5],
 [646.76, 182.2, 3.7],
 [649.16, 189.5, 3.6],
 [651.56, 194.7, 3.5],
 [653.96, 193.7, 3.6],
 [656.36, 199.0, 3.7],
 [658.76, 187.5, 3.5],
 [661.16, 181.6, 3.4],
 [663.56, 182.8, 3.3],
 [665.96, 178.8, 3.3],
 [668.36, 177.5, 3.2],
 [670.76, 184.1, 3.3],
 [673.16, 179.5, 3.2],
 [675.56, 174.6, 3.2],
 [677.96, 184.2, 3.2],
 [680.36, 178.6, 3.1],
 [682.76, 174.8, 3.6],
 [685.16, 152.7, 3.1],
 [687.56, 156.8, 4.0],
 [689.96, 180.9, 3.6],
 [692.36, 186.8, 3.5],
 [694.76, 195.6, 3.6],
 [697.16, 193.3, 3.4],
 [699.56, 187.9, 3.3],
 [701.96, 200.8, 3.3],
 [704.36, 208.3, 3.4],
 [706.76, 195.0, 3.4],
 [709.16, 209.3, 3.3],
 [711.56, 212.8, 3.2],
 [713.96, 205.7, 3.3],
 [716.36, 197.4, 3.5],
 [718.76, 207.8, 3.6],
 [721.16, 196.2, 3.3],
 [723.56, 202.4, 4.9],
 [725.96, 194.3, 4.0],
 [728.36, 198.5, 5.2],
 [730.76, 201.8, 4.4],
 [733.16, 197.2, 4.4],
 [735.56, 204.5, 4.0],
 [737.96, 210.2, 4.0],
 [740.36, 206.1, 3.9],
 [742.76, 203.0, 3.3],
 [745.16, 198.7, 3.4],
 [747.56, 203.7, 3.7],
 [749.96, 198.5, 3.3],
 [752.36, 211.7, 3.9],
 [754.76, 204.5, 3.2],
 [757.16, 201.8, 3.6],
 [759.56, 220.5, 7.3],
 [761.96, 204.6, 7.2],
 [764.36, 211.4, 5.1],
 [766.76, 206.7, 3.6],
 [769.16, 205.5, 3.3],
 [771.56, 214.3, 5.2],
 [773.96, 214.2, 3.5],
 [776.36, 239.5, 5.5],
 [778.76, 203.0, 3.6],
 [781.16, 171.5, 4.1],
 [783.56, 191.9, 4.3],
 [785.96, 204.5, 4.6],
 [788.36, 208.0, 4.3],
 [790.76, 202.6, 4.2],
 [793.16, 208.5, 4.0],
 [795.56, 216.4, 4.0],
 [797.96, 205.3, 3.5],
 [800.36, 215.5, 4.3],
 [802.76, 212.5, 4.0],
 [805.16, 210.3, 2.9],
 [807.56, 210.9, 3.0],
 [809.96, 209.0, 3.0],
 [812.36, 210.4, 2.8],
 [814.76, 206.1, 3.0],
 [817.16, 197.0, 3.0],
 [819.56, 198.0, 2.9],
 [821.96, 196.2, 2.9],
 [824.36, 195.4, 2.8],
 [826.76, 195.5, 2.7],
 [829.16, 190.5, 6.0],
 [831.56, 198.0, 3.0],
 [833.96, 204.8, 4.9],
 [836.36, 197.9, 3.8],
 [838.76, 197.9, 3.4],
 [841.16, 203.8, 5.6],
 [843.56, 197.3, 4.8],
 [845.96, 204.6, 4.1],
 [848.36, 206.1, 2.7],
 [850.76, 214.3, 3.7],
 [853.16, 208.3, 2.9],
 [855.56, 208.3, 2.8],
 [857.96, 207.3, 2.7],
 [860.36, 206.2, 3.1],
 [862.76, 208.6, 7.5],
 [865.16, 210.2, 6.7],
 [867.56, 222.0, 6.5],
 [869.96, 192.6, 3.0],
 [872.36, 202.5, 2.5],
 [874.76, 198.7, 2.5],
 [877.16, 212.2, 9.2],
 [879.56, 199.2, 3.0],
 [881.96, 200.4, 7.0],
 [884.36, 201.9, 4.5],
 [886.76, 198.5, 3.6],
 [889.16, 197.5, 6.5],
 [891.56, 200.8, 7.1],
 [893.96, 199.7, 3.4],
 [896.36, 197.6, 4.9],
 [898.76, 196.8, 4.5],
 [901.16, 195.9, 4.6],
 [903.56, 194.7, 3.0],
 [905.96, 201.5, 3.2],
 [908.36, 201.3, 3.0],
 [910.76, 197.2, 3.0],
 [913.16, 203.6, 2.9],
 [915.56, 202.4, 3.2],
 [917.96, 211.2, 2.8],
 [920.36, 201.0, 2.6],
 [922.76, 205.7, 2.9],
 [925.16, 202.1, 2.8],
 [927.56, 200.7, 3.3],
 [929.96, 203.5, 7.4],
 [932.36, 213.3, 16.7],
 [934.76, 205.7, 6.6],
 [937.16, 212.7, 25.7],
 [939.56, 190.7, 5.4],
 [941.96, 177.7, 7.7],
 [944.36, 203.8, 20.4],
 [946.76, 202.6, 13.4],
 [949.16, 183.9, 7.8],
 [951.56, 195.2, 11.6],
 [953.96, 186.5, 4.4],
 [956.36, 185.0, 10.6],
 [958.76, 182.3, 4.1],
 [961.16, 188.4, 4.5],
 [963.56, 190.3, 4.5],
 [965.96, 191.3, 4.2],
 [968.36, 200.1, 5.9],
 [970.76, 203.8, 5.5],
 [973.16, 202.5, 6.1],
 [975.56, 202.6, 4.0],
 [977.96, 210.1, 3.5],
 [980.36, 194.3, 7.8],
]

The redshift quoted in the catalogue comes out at 0.33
